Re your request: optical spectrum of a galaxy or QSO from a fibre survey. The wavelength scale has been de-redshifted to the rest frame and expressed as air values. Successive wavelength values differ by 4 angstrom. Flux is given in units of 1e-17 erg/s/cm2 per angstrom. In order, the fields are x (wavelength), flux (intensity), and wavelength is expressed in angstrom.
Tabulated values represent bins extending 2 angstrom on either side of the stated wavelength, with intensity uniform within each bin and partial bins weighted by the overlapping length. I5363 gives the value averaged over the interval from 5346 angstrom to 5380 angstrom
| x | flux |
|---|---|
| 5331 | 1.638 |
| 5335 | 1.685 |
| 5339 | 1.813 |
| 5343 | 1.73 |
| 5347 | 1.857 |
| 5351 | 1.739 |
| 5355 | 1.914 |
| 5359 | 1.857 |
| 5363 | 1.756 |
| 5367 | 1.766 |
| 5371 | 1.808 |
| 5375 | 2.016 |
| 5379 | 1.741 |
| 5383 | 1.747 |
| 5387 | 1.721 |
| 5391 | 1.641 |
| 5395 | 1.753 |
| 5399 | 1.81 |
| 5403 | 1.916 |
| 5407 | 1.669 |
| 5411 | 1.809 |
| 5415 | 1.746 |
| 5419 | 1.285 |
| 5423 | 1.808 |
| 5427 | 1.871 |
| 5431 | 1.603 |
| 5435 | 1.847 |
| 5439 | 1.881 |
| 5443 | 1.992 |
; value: 1.83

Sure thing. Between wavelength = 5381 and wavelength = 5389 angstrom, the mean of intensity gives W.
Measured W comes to 1.73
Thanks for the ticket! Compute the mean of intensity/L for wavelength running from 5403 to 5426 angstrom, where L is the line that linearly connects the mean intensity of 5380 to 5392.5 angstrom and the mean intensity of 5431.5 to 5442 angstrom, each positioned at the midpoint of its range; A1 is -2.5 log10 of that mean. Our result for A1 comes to 0.05 mag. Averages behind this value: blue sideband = 1.71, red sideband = 1.84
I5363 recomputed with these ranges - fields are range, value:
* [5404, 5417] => 1.75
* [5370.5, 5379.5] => 1.88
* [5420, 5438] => 1.76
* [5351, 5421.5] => 1.76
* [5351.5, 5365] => 1.83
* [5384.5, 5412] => 1.76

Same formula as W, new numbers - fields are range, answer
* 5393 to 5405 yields 1.83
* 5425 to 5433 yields 1.74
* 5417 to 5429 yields 1.65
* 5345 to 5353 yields 1.8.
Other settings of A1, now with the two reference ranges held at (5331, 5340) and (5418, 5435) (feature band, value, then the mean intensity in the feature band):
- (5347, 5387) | -0.066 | 1.81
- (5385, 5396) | -0.001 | 1.7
